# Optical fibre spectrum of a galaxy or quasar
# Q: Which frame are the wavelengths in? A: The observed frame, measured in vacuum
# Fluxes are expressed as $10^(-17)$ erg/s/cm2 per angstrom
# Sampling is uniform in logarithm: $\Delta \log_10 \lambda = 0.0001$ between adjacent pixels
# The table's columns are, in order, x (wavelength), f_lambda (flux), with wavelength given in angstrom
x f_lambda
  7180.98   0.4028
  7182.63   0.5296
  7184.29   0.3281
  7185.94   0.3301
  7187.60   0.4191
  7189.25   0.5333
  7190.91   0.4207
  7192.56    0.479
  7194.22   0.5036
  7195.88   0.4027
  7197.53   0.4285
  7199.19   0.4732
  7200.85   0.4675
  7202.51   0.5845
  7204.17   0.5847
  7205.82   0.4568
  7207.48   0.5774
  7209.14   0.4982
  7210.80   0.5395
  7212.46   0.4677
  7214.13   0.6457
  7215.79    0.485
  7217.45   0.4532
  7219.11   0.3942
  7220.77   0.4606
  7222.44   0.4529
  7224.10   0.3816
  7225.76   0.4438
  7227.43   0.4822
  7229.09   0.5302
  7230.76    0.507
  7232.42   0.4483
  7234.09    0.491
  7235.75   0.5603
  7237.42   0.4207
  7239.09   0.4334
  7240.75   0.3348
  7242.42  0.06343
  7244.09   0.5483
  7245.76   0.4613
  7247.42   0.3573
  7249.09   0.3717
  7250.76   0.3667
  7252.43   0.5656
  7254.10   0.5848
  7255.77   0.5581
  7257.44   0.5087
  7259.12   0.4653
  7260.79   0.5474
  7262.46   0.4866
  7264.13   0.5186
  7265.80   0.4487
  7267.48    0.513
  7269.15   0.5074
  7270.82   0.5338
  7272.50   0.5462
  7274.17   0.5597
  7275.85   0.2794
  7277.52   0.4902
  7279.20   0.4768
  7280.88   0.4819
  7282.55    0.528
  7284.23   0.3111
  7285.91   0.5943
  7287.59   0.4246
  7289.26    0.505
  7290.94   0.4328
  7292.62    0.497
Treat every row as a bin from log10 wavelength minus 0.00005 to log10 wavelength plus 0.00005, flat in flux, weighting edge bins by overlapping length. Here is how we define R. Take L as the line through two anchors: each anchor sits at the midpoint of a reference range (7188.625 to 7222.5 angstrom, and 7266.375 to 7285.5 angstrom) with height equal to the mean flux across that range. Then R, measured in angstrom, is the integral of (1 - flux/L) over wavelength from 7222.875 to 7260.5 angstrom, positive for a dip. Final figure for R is 2.6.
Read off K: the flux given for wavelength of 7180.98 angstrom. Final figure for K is 0.4028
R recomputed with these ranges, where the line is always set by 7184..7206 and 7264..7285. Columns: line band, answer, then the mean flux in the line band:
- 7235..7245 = 1.63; 0.392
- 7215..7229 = 0.53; 0.449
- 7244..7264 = -0.51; 0.484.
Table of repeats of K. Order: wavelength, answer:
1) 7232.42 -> 0.4483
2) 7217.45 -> 0.4532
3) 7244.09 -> 0.5483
